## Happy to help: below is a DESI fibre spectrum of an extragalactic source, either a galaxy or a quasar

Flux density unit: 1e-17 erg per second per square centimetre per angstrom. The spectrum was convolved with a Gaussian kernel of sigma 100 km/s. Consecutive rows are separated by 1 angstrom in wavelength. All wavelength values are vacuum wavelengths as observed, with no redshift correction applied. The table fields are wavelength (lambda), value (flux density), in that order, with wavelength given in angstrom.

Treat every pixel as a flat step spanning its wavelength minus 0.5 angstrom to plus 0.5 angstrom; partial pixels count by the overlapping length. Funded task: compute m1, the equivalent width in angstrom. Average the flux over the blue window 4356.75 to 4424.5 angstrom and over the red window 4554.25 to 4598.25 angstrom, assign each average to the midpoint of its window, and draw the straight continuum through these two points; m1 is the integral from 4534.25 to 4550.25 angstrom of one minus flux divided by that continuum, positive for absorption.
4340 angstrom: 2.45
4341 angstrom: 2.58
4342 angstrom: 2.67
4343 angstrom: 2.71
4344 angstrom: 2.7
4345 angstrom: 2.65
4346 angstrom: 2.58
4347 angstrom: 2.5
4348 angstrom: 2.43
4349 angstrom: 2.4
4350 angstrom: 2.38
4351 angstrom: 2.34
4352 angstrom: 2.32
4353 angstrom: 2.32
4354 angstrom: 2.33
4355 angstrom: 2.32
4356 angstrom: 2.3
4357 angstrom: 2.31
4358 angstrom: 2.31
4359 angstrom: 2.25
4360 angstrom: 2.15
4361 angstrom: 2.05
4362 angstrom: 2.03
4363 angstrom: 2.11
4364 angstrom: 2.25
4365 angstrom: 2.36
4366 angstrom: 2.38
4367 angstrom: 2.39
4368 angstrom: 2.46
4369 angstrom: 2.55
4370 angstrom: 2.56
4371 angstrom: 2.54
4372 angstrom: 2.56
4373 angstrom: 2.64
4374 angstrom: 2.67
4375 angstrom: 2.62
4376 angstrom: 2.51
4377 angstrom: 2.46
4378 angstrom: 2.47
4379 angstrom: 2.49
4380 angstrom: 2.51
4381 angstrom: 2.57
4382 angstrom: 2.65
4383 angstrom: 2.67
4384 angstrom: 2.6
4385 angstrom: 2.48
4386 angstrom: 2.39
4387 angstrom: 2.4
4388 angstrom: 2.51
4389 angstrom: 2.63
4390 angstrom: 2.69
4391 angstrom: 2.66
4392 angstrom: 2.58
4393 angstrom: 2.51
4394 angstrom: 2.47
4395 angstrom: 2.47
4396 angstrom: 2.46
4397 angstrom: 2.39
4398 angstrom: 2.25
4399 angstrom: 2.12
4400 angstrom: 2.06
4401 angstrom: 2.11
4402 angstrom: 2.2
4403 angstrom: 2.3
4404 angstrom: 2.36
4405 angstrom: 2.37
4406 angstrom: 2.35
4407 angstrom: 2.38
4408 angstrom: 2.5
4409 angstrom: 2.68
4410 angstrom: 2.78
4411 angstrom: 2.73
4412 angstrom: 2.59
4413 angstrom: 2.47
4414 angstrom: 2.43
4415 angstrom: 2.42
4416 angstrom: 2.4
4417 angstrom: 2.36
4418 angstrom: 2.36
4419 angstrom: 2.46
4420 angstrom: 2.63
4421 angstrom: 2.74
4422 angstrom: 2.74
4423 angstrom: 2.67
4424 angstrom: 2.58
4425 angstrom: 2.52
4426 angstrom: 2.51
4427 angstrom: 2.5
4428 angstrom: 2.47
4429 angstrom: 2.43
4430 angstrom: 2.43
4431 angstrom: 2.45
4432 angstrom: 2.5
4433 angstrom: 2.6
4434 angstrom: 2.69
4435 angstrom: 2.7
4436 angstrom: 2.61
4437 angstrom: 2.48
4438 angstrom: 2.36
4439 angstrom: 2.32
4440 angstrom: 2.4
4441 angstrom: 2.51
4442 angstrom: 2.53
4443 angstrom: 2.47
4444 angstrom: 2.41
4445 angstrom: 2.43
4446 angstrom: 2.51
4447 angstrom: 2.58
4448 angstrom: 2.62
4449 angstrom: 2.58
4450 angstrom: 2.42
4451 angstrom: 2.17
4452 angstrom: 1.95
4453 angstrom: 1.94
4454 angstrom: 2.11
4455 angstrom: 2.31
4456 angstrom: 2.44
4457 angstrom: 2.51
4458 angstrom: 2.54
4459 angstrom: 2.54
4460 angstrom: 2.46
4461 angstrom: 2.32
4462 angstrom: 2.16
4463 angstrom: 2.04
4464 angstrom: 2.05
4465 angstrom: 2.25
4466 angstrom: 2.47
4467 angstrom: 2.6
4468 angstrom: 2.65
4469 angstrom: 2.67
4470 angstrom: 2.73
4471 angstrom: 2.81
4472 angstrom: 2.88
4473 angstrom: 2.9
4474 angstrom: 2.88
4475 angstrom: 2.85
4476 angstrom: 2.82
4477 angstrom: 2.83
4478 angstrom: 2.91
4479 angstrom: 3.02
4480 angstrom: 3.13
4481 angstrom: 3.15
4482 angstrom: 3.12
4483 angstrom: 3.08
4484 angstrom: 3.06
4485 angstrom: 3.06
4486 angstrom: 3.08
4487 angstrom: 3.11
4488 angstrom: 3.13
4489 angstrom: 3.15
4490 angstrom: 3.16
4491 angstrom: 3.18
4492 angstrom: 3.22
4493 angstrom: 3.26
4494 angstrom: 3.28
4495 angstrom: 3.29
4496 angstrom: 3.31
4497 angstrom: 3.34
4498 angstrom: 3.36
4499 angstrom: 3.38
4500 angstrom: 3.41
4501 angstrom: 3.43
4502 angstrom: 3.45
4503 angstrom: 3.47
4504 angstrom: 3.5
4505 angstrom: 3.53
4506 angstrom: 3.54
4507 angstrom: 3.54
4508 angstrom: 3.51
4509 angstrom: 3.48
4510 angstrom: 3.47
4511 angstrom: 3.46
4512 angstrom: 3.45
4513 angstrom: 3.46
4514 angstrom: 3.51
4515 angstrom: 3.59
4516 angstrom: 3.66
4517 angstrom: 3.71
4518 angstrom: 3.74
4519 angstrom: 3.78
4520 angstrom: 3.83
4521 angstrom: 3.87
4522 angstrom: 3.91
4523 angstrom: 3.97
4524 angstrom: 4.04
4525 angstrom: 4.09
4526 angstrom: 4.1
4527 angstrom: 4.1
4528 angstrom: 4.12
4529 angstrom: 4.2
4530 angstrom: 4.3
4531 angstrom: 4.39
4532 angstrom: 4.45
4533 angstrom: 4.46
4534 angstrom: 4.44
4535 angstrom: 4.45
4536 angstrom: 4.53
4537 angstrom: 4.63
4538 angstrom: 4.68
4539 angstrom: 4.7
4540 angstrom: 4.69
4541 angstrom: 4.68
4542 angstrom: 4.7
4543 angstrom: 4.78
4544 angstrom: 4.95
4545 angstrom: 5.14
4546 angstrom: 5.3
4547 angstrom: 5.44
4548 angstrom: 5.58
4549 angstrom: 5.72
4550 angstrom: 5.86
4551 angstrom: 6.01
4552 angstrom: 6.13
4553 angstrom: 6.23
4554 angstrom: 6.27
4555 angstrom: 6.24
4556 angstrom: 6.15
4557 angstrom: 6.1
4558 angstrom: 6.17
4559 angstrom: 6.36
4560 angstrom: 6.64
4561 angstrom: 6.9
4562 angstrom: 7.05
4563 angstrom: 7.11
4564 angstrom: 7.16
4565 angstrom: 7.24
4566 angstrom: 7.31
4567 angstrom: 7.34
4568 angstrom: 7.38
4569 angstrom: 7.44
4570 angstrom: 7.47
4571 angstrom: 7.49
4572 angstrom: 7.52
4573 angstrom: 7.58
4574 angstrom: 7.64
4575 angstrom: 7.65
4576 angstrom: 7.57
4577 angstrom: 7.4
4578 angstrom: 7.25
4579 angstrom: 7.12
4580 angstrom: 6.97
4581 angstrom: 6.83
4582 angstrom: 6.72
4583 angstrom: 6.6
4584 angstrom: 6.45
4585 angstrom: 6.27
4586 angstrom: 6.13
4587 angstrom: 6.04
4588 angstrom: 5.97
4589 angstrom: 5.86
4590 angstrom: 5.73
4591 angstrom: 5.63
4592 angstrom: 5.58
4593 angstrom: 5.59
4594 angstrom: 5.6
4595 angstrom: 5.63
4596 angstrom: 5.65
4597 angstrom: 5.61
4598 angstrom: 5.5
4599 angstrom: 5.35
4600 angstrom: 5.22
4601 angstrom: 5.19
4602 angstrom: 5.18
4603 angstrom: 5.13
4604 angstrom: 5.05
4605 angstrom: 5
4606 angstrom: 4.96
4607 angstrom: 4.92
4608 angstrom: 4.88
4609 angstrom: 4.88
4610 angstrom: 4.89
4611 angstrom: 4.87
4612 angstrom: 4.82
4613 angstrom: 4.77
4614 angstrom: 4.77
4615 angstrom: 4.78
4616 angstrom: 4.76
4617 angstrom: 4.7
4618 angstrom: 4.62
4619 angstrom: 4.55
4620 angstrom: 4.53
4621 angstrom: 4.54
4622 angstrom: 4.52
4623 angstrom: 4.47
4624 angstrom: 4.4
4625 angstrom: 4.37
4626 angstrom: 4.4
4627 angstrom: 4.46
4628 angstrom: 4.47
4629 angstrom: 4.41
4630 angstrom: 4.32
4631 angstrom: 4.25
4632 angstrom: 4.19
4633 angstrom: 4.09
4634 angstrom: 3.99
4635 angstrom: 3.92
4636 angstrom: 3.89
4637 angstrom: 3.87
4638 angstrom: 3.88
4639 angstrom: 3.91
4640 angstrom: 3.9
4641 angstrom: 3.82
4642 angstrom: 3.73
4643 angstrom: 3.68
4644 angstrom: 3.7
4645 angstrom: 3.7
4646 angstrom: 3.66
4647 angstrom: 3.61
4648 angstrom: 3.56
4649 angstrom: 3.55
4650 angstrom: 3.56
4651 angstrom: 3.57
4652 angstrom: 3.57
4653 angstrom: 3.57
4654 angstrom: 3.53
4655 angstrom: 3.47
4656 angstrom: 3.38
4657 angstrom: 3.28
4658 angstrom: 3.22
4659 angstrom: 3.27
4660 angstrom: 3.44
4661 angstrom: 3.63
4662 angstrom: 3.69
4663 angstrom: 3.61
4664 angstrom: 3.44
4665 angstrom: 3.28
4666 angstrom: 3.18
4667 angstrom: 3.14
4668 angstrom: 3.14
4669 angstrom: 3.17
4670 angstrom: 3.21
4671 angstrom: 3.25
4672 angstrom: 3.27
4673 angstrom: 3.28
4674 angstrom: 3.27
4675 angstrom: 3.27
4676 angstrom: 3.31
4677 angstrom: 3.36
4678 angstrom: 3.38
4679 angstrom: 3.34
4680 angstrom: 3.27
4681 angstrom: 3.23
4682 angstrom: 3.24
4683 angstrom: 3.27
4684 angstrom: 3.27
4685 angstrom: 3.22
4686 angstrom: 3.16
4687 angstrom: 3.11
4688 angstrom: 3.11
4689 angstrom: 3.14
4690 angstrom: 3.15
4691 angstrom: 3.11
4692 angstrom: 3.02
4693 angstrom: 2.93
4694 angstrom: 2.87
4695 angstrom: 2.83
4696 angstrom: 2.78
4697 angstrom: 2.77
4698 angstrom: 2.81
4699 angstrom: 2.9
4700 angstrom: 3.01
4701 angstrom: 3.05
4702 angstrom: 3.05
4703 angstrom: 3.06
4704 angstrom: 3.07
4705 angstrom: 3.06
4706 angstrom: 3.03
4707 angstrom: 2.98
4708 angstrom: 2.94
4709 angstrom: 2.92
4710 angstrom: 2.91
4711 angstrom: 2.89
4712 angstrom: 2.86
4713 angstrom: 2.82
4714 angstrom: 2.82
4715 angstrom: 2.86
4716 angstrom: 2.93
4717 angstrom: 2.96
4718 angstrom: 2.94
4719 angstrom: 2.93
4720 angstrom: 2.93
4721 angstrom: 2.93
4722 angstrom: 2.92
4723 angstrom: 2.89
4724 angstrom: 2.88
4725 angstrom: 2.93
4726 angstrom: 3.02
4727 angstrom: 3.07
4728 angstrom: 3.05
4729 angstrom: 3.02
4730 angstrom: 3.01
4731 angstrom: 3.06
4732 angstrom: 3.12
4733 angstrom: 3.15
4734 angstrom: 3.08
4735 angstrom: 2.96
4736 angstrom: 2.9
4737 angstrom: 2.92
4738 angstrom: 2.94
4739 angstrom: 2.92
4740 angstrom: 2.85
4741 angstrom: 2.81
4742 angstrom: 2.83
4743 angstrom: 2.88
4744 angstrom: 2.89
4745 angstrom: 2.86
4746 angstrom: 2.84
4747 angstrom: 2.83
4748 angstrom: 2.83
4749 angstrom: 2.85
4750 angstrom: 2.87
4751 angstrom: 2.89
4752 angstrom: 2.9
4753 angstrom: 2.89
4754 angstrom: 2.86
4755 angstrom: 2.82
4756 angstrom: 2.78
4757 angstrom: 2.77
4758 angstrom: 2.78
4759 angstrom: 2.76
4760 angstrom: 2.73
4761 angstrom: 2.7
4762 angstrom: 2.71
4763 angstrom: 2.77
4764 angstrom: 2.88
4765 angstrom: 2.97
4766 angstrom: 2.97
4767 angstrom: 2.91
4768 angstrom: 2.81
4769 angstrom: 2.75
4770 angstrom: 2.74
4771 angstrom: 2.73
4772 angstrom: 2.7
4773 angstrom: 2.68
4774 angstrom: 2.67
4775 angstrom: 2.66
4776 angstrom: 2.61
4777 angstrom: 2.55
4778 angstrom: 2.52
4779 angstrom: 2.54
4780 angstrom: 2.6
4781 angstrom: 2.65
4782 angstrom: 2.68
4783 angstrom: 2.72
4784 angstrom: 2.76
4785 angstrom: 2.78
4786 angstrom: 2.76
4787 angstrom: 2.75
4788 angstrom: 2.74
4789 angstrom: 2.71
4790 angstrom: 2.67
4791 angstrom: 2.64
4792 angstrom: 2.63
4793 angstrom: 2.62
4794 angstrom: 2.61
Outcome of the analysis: 2.5 angstrom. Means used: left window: 2.45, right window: 6.63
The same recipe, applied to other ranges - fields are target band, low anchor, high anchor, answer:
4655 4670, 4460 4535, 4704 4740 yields -1.42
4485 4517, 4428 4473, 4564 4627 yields 2.13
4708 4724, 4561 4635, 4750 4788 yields 3.32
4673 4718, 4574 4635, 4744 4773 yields 9.27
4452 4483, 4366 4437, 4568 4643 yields 7.52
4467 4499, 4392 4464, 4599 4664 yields -1.44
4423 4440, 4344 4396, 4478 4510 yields 2.07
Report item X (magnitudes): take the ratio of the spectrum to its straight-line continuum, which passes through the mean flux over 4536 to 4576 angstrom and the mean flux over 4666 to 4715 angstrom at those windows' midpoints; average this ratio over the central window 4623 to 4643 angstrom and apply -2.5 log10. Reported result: 0.08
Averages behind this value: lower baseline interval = 6.24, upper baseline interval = 3.08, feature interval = 4.12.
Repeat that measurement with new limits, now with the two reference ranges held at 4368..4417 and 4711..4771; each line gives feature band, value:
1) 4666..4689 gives -0.15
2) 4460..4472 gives 0.05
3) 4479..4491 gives -0.20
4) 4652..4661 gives -0.22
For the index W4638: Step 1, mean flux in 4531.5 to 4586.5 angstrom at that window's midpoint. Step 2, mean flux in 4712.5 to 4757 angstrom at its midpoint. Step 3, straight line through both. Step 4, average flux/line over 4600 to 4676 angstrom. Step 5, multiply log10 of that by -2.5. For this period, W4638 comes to 0.18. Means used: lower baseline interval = 6.2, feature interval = 4.03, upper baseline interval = 2.92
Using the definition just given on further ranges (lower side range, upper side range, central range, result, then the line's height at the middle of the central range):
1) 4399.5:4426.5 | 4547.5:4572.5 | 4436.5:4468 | 0.44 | 3.59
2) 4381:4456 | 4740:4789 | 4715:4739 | -0.09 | 2.74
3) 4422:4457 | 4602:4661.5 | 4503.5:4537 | -0.22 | 3.17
